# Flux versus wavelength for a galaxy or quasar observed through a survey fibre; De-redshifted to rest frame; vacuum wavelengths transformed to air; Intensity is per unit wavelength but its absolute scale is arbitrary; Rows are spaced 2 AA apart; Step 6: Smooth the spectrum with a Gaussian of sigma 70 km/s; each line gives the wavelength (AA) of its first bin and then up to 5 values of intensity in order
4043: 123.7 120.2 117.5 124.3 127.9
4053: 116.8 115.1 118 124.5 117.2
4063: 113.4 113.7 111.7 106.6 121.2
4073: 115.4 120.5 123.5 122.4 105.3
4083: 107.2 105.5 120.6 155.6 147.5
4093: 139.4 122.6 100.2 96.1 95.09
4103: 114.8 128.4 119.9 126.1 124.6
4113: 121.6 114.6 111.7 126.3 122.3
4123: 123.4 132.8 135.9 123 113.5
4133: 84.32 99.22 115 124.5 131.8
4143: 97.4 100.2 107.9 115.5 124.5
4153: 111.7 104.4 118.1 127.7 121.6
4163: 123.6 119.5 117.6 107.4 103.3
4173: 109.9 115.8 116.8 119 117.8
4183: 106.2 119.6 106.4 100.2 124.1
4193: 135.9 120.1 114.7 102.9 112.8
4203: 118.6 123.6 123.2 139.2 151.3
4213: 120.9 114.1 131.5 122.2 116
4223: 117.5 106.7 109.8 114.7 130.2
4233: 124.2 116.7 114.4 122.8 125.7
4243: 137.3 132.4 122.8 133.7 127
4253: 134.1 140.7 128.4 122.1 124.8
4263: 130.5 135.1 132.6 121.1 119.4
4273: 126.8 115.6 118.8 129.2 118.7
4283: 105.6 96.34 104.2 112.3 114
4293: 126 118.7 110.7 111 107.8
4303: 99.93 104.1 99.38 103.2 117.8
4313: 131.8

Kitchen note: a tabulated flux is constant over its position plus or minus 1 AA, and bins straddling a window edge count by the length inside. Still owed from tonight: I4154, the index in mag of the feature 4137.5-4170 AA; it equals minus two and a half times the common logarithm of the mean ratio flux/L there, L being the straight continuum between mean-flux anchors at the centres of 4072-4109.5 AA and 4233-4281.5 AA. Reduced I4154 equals 0.06 mag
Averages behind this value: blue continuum 119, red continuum 126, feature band 116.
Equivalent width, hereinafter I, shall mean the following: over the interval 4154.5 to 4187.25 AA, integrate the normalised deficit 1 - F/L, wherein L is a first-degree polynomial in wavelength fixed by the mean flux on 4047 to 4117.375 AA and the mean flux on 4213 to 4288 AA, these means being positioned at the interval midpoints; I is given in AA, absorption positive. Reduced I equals 1.4 AA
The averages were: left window 119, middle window 115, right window 122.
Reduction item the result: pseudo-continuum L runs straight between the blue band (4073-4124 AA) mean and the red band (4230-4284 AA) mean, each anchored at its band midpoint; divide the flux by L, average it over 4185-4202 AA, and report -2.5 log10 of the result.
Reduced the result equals 0.076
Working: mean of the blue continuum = 120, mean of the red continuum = 126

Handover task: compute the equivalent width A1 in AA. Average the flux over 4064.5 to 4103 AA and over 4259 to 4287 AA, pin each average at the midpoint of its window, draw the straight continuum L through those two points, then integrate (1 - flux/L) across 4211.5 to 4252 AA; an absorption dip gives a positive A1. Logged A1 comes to -0.9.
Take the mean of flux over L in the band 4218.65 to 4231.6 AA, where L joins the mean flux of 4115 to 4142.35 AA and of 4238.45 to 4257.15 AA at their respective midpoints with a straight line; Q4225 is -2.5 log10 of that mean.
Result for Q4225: 0.110 mag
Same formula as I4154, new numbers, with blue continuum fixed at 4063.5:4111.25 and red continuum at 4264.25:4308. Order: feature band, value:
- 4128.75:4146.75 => 0.078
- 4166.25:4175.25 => 0.064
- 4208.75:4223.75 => -0.090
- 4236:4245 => -0.093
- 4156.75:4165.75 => -0.050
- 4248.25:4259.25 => -0.143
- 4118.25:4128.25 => -0.092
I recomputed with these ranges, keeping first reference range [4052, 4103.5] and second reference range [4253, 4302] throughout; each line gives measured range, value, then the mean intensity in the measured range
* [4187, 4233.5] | -0.5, 120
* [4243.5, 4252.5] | -0.8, 130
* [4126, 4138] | 0.6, 112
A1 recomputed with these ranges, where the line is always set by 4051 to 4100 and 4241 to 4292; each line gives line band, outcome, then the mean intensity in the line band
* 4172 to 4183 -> 0.6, 115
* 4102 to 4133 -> -0.5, 121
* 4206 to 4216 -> -0.6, 130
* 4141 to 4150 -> 0.9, 108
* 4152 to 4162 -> 0.3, 117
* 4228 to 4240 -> 0.2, 120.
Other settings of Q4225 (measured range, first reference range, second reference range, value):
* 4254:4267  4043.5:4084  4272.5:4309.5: -0.16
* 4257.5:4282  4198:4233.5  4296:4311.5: -0.12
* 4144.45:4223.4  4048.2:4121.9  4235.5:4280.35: 0.05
